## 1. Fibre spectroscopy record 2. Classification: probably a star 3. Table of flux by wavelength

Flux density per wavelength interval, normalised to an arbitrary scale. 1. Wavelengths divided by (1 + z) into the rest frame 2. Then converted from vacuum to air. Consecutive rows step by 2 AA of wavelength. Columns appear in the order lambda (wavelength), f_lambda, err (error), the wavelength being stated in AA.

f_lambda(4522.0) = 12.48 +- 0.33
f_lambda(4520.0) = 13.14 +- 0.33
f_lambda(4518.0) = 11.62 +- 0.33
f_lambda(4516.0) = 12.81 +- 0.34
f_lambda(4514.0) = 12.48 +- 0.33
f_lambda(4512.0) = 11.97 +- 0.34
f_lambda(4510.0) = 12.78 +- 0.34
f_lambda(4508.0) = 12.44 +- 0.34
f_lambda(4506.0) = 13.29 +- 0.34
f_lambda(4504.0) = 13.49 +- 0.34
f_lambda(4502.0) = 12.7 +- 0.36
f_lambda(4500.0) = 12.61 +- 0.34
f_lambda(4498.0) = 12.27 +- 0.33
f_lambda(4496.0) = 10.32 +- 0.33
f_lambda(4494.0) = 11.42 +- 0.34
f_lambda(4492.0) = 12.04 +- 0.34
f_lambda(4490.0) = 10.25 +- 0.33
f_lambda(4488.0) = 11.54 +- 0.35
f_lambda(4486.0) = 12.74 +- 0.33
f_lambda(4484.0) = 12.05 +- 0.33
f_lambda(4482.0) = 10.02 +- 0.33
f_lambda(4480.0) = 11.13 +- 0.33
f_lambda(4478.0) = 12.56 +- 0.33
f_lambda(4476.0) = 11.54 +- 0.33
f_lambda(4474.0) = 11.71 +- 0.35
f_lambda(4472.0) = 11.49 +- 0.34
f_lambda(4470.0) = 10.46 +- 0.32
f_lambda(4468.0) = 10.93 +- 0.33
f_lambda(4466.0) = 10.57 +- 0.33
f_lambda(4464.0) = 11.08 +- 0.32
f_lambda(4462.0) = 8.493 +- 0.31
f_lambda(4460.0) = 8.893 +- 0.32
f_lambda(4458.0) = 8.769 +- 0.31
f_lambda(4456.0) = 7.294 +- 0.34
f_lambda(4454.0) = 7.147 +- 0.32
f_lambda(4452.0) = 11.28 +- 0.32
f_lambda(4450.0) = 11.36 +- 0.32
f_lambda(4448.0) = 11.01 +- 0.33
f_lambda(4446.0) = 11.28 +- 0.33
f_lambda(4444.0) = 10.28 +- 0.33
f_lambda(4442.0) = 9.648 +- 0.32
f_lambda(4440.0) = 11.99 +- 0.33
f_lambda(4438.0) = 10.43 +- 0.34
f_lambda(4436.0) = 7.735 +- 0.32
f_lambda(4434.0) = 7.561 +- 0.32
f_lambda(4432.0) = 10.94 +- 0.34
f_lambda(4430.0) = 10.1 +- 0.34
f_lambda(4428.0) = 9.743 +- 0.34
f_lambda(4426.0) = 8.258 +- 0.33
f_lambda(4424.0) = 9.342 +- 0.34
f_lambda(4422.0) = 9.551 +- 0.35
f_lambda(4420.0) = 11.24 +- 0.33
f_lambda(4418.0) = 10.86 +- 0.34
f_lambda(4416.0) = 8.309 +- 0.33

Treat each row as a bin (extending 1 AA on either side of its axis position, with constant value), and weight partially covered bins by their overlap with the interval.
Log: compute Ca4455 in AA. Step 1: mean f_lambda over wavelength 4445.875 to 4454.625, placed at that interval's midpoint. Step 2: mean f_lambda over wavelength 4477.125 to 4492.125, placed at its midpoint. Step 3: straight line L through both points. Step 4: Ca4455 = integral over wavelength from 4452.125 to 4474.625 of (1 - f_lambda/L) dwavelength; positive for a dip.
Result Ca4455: 2.37 AA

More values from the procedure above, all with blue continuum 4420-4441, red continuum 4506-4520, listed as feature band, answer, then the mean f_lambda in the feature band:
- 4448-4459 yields 1.1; 9.34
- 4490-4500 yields 0.3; 11.5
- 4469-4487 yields -0.4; 11.5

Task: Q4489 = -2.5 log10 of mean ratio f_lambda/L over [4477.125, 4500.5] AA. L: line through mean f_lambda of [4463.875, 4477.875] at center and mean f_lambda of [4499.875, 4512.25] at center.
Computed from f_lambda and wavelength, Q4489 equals 0.04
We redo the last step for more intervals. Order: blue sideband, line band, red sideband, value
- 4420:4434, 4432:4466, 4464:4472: 0.06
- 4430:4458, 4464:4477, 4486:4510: -0.02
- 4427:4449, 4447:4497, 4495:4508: 0.07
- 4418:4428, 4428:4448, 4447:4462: -0.05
